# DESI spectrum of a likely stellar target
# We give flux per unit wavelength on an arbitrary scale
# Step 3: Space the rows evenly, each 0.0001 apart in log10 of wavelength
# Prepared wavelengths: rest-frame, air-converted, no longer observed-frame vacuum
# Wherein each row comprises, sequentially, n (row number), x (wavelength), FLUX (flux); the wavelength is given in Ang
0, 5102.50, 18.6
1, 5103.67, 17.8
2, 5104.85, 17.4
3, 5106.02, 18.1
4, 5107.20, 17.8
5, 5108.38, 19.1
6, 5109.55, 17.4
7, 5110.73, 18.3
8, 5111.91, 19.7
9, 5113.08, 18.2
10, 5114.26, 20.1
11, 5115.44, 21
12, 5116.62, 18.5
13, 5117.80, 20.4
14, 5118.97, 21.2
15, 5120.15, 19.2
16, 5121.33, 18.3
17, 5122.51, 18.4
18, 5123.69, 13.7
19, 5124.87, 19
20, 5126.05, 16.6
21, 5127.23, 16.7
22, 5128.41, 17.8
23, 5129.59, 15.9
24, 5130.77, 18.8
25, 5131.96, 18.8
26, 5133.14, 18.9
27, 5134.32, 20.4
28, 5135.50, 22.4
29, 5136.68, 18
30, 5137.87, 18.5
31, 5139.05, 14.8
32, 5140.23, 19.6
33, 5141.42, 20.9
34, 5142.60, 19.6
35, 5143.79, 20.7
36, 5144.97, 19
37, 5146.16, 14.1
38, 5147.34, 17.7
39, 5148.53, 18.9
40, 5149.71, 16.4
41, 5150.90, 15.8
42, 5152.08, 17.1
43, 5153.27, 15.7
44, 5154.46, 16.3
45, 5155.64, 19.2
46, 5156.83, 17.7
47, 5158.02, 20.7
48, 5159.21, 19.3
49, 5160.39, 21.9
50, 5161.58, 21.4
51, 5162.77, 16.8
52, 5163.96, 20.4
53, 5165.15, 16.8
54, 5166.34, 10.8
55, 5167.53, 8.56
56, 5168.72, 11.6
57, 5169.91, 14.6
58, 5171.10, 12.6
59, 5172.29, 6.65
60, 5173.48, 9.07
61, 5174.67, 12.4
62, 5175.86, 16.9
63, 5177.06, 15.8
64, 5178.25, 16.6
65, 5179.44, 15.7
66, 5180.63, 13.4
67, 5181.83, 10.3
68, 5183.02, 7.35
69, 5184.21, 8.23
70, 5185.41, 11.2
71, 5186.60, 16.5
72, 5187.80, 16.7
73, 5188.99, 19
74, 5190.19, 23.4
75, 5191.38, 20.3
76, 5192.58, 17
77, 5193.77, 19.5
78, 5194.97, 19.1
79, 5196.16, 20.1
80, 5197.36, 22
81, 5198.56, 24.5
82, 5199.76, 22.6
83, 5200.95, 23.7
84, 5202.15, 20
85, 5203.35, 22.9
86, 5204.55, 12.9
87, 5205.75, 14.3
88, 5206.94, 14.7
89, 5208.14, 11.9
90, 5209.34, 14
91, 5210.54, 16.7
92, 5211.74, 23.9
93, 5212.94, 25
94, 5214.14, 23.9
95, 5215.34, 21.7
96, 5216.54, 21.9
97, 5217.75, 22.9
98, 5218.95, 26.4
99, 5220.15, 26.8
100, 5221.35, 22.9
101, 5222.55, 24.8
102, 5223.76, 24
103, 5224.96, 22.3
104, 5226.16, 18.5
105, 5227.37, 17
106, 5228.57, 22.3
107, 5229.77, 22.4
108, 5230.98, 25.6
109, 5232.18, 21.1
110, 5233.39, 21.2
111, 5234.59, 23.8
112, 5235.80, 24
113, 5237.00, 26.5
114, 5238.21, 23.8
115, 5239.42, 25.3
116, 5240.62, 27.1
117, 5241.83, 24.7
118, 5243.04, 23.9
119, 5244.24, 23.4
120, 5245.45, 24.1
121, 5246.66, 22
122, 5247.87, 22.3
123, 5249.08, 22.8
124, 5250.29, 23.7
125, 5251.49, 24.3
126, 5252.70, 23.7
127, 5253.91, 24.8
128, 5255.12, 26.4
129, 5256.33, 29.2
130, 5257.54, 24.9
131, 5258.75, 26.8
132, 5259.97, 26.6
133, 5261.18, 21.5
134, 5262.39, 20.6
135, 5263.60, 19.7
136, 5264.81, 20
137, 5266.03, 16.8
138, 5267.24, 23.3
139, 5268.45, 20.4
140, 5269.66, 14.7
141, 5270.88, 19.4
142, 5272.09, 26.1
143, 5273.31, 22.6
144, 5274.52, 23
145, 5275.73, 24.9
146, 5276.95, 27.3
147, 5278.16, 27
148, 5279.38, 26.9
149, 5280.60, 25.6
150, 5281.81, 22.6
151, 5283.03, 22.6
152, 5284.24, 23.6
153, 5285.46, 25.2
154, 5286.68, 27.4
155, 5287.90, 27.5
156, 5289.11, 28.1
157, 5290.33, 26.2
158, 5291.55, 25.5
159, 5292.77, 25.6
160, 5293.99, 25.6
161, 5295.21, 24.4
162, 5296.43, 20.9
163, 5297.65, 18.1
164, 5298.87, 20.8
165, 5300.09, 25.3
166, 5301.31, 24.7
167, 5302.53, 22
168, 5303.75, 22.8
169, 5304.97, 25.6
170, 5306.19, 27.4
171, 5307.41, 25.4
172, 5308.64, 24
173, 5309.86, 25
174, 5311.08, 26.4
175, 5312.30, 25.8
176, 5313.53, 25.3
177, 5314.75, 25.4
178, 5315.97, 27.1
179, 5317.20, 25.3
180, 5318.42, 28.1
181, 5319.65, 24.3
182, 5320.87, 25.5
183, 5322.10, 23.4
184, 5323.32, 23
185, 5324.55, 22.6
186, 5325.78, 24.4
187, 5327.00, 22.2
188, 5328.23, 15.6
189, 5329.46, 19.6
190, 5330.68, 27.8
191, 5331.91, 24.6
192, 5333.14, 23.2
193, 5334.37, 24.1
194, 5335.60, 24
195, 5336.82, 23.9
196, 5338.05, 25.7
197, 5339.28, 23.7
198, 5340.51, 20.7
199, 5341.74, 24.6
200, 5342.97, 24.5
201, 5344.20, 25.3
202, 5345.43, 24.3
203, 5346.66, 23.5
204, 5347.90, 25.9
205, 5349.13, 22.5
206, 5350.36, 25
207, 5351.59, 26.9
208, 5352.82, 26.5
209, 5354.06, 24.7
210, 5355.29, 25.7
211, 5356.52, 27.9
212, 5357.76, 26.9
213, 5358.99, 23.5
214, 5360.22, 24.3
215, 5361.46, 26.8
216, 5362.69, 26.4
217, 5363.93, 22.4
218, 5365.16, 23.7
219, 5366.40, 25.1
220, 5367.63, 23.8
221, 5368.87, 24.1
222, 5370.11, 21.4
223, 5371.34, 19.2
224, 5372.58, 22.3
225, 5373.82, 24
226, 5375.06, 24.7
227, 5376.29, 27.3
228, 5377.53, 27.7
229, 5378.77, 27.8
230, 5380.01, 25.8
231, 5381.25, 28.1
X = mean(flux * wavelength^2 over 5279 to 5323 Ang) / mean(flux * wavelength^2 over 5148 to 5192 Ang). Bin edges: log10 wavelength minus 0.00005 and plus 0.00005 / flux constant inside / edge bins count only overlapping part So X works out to 1.7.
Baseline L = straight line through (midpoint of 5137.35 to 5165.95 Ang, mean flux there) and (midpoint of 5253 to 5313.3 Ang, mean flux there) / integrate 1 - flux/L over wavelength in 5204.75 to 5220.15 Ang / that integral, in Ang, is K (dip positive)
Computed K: 0.8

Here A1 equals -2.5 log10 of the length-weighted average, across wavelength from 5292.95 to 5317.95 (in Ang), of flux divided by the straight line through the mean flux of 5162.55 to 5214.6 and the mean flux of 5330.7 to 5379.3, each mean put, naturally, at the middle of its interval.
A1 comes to -0.10 mag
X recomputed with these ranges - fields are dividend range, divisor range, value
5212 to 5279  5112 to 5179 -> 1.40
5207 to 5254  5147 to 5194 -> 1.48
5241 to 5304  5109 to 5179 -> 1.44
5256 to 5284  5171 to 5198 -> 1.56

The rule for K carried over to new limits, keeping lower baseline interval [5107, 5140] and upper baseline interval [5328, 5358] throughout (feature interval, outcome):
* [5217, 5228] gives -0.9 Ang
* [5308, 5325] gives -1.0 Ang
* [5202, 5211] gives 2.2 Ang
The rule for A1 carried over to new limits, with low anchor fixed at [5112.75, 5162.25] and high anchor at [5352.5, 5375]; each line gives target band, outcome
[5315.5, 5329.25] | -0.02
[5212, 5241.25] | -0.13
